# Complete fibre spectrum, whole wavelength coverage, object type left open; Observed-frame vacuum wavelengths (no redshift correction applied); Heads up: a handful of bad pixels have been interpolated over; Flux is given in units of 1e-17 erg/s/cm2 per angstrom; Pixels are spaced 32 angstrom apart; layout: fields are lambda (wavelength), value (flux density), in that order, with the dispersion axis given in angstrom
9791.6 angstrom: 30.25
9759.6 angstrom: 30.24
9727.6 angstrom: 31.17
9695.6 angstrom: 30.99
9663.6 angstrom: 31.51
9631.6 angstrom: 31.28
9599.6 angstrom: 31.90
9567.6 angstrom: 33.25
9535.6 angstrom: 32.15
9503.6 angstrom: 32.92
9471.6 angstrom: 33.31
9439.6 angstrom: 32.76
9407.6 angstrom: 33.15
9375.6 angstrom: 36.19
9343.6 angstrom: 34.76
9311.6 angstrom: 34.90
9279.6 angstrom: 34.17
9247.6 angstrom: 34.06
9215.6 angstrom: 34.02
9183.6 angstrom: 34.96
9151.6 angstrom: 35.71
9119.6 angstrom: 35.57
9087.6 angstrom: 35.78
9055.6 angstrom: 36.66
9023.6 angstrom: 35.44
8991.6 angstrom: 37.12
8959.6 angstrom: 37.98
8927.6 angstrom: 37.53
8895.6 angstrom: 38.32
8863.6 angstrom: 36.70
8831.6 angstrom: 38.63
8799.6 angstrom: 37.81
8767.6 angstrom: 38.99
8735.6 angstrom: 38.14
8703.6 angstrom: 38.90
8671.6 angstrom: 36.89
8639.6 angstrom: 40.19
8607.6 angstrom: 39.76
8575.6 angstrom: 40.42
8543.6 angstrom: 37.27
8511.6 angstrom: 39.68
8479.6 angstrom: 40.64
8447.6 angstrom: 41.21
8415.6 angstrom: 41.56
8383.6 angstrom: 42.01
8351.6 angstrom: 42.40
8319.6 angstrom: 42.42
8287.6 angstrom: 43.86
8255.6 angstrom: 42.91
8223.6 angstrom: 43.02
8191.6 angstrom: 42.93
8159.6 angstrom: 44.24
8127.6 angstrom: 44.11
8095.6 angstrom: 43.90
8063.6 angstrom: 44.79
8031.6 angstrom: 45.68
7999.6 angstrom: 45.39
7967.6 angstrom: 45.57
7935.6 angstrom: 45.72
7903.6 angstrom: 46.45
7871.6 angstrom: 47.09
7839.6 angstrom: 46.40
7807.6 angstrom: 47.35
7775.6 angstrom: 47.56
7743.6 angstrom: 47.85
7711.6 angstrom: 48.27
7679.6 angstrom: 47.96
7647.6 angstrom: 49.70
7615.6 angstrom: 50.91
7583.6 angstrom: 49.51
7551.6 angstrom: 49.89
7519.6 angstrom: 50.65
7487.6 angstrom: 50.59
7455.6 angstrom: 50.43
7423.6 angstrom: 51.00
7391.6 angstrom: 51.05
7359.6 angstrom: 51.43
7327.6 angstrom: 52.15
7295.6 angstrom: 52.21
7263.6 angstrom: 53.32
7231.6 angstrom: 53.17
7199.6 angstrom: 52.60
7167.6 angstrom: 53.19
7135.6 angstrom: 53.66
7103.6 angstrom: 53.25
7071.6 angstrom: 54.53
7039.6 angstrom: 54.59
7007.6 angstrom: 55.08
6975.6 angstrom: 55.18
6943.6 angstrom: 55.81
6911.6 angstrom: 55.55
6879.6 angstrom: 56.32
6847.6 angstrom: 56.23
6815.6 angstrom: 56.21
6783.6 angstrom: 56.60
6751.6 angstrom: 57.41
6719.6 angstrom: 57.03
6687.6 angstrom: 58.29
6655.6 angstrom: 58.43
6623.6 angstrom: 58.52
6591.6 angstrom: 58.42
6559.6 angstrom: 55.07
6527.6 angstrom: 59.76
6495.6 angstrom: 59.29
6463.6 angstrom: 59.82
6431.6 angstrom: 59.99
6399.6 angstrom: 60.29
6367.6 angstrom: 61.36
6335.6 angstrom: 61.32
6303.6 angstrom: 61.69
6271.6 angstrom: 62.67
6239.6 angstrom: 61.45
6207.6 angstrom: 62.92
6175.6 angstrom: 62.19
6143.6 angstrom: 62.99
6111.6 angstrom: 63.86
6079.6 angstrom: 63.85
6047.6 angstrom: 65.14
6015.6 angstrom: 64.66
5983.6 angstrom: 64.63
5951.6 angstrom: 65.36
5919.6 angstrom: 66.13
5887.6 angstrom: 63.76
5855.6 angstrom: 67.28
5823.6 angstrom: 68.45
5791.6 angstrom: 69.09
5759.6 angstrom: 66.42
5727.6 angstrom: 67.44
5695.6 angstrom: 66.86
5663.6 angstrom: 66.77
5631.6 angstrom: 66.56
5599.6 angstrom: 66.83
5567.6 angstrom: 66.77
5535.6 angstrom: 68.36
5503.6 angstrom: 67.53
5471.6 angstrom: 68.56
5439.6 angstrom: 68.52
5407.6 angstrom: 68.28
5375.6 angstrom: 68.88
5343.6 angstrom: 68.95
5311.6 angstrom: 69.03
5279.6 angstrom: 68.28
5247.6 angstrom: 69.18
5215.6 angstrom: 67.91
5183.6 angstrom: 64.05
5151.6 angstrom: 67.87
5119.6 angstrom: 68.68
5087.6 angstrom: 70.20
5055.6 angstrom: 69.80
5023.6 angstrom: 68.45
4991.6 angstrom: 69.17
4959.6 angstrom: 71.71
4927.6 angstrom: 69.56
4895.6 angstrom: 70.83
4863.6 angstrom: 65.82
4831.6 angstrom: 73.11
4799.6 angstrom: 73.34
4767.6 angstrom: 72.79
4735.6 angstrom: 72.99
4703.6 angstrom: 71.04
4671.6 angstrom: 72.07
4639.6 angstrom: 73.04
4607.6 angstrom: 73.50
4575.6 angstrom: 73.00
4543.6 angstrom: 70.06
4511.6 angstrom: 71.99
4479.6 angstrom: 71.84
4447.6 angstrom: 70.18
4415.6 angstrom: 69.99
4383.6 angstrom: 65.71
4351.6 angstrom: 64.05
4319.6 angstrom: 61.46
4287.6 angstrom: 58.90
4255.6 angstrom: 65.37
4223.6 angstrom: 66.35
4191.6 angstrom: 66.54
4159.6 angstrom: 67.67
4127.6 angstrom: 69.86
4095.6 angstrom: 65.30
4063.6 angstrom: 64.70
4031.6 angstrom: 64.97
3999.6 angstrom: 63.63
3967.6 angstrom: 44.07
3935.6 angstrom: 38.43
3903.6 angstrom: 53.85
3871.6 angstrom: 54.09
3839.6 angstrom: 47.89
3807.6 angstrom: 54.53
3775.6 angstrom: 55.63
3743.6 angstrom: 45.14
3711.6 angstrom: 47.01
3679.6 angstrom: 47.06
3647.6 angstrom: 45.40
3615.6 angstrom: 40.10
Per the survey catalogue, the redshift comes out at 0.00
